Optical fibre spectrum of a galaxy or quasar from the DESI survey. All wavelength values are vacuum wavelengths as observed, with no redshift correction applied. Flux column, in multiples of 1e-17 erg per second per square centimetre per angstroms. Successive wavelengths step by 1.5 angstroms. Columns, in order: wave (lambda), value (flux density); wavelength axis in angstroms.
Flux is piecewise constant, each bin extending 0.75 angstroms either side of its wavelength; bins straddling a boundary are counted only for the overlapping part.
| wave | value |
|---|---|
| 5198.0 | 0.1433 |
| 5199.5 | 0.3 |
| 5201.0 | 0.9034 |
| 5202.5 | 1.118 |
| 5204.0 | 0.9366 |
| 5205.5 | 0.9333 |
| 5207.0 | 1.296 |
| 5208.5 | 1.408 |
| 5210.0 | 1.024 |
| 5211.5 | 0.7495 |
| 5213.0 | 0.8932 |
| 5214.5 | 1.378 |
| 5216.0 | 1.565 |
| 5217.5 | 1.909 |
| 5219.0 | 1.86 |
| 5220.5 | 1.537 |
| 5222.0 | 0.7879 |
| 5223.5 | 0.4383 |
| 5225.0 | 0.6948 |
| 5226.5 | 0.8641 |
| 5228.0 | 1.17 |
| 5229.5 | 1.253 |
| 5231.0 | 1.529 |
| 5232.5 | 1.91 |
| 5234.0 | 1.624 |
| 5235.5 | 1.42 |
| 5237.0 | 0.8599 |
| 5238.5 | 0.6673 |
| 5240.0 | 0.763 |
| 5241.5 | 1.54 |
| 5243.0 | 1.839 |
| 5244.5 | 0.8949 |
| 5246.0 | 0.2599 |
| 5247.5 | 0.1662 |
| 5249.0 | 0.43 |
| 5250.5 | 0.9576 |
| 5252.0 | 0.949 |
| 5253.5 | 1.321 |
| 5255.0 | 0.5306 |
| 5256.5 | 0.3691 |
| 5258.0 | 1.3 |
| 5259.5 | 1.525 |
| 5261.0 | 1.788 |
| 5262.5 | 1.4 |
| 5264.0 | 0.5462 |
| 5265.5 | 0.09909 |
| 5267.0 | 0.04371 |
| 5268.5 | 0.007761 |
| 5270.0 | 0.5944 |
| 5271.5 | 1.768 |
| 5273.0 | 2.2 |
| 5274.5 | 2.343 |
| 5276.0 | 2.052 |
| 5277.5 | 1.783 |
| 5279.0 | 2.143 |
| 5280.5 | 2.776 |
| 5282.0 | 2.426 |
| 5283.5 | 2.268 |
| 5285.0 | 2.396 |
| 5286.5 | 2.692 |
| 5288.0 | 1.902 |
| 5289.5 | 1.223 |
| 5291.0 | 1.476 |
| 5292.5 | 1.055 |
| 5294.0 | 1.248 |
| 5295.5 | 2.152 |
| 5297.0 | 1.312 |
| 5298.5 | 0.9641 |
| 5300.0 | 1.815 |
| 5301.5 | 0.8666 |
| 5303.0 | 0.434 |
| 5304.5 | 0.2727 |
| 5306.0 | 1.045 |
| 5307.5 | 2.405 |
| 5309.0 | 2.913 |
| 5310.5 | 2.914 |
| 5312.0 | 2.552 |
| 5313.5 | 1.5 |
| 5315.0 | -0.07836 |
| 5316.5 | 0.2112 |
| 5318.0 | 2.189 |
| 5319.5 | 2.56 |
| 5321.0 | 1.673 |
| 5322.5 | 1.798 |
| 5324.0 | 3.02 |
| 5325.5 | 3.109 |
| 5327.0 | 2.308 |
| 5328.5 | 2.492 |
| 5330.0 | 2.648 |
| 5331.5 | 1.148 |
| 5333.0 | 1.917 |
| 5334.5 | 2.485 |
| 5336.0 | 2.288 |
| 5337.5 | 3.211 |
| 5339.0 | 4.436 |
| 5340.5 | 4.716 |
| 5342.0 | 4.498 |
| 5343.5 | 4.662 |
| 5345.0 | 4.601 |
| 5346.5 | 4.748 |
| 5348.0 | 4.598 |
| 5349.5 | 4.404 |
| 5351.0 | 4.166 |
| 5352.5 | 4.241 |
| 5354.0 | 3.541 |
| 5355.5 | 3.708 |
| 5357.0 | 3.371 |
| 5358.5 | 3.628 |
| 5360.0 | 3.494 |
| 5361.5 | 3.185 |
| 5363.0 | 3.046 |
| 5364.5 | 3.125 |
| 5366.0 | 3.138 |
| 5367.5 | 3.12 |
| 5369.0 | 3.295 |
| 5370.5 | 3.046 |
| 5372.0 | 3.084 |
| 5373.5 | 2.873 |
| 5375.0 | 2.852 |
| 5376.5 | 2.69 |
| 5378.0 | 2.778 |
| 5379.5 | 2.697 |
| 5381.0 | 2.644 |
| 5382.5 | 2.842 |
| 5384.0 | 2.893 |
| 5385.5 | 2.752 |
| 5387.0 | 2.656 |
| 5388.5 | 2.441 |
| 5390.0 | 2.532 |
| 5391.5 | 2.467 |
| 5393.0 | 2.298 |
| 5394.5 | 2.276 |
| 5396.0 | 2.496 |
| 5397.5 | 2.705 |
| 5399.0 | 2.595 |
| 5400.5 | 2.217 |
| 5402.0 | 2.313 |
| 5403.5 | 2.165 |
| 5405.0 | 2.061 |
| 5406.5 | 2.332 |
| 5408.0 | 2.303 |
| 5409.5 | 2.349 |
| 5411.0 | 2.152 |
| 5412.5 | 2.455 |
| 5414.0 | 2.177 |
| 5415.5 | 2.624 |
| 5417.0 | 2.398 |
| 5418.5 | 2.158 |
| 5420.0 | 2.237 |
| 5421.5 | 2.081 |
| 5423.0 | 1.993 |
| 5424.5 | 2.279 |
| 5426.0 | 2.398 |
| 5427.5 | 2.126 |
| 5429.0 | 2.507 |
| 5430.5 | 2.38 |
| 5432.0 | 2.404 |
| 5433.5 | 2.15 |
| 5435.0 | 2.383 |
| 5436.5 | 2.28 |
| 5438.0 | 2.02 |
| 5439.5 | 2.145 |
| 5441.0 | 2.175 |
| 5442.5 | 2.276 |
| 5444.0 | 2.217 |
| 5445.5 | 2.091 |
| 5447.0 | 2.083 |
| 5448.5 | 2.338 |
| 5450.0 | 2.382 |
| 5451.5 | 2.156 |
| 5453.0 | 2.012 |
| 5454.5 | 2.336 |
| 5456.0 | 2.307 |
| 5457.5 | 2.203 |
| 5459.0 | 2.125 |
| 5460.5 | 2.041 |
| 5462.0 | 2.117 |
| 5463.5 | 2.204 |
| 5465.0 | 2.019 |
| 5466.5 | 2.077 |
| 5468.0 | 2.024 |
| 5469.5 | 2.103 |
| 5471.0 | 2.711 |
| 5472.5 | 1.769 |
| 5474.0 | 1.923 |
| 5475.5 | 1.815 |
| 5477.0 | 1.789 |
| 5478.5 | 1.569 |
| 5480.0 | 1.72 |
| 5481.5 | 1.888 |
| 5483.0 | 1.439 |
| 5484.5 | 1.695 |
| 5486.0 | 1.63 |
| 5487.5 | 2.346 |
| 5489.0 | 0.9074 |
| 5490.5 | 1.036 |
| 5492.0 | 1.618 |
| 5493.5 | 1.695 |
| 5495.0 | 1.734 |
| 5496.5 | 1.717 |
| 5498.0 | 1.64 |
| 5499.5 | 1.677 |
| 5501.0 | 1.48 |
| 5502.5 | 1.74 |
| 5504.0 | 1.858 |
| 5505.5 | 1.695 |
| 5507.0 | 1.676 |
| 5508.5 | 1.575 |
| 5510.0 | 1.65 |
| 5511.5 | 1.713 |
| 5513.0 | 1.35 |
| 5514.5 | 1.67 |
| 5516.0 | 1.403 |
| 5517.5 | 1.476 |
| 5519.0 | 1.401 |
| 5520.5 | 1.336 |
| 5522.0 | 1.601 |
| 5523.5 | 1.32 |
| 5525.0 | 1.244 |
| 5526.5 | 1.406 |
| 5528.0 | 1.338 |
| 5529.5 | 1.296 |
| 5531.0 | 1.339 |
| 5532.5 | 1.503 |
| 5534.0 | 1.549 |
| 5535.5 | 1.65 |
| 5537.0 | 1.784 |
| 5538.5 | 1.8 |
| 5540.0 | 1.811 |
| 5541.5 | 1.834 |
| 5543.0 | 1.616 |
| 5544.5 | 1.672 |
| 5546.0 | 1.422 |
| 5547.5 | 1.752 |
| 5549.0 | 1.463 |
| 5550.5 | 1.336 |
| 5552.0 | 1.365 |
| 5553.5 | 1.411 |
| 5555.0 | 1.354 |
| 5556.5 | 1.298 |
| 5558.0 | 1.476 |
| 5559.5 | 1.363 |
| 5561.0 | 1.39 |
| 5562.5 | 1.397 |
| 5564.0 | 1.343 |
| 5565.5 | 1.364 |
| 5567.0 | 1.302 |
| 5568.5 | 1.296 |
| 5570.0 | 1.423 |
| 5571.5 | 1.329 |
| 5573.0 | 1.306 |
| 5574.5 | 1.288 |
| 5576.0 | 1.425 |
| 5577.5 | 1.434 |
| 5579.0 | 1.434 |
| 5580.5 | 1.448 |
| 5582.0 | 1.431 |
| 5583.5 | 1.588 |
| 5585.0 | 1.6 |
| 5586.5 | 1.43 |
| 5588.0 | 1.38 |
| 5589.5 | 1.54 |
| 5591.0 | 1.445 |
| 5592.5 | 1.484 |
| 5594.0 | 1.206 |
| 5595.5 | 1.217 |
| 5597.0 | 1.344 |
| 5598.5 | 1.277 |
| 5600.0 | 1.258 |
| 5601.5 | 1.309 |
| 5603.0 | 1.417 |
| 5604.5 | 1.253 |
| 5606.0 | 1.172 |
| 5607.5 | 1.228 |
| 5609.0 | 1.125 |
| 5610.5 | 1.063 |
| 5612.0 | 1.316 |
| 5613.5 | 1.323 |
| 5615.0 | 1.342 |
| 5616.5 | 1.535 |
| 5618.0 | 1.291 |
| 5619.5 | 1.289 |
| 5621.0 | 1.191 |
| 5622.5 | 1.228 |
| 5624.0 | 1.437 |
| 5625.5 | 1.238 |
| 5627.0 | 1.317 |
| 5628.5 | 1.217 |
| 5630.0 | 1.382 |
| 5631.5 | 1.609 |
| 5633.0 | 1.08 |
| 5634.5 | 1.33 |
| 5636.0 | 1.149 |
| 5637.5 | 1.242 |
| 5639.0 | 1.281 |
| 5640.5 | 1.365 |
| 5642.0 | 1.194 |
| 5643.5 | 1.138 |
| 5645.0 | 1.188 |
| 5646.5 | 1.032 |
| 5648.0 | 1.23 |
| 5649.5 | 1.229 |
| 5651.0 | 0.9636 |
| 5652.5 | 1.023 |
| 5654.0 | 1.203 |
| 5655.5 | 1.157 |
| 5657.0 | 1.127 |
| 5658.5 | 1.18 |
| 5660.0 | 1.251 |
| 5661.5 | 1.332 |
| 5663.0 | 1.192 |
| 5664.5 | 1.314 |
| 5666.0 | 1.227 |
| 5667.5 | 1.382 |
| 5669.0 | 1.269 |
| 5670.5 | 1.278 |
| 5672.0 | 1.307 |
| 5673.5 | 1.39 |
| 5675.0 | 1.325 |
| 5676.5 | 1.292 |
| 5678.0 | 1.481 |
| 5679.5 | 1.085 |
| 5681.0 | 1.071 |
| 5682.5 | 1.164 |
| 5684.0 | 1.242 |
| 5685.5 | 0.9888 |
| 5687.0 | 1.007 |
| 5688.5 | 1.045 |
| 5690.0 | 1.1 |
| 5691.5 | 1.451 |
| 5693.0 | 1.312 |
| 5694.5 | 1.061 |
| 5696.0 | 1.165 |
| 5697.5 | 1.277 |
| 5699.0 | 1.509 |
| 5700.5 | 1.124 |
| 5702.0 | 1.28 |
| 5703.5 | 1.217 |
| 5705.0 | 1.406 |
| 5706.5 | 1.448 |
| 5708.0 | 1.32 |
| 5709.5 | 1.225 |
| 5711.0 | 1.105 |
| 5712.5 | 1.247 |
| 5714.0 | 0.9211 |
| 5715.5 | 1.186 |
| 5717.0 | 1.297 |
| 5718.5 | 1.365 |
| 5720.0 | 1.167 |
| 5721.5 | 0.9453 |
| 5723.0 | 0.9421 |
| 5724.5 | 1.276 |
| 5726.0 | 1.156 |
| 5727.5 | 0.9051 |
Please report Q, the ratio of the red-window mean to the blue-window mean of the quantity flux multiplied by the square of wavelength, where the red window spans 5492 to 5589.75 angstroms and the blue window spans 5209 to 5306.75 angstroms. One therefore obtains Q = 1.32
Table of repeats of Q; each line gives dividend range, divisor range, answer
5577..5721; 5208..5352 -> 0.81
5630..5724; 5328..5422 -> 0.46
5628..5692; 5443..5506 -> 0.69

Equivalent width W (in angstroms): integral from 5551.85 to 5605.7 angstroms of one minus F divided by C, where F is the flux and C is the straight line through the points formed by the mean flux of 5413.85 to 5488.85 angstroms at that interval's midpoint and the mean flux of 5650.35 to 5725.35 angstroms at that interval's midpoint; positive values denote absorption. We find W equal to 8.3 angstroms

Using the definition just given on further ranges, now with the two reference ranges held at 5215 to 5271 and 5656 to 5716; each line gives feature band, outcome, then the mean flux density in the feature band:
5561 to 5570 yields -1.4 angstroms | 1.35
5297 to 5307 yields 0.7 angstroms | 0.968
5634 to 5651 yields 0.1 angstroms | 1.2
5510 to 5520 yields -3.1 angstroms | 1.51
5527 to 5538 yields -3.2 angstroms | 1.5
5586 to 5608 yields -2.6 angstroms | 1.33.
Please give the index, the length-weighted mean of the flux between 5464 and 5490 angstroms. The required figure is 1.84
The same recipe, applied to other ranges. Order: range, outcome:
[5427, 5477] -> 2.17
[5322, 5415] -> 2.97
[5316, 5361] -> 3.21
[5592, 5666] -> 1.25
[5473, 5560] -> 1.57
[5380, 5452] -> 2.34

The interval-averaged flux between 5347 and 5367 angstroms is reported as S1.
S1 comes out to 3.67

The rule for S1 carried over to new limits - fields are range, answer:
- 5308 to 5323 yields 1.83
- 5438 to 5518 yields 1.87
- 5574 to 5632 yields 1.35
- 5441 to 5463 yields 2.19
